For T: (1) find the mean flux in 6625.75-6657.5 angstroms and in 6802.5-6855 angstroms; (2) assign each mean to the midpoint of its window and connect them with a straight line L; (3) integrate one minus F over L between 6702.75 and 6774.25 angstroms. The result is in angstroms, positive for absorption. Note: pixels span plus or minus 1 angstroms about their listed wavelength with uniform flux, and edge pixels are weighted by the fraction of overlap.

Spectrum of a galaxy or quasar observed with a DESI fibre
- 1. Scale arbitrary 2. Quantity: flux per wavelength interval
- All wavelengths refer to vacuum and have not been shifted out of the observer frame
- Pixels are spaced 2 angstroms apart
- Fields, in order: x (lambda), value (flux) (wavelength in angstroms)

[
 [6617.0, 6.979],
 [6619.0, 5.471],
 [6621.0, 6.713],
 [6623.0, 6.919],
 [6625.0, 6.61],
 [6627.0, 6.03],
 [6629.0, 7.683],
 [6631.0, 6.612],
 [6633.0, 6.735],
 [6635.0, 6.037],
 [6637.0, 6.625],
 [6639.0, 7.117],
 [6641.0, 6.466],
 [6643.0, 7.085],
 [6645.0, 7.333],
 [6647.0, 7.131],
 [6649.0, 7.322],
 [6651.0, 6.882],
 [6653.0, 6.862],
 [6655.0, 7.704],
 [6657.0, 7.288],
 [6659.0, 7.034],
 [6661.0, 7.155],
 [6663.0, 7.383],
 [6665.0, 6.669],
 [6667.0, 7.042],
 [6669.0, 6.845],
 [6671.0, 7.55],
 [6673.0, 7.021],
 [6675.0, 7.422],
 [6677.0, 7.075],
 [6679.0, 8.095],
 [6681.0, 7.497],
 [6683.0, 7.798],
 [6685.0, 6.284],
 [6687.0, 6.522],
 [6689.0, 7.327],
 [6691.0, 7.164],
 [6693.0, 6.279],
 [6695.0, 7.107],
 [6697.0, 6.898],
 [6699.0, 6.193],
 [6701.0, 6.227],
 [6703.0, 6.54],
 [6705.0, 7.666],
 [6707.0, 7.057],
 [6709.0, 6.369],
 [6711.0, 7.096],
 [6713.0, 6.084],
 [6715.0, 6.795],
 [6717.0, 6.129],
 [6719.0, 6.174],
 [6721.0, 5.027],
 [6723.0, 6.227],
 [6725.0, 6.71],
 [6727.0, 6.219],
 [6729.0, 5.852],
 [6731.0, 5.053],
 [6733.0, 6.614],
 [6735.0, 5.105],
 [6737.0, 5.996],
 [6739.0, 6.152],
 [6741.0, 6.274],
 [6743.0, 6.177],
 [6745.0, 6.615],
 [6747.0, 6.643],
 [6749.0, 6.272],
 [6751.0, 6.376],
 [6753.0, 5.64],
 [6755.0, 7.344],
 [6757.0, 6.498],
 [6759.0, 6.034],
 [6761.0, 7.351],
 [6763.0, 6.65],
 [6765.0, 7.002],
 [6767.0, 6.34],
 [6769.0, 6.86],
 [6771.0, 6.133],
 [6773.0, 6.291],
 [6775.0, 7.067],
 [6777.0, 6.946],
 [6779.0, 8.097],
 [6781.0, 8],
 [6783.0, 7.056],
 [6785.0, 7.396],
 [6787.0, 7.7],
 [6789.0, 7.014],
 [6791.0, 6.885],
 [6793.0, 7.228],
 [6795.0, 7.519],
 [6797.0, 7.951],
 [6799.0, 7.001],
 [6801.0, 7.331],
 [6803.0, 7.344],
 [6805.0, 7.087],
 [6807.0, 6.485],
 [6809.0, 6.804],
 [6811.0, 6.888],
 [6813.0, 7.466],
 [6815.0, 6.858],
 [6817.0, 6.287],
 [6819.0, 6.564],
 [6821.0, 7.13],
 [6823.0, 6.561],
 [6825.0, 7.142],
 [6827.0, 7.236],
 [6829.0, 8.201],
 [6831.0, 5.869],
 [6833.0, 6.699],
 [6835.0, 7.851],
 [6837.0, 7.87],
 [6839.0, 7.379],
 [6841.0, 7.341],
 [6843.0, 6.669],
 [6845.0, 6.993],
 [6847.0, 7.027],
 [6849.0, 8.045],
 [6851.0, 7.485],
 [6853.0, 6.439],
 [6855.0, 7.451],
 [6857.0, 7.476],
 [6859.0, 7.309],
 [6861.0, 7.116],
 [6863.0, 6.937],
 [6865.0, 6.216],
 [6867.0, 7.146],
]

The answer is 6.4 angstroms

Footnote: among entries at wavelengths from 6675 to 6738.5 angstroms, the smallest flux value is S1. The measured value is 5.027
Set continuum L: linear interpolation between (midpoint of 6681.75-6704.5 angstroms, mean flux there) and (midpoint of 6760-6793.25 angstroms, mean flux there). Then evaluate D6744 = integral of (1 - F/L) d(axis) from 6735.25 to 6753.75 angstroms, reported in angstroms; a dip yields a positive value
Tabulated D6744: 2.0 angstroms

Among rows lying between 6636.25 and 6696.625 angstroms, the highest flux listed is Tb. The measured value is 8.095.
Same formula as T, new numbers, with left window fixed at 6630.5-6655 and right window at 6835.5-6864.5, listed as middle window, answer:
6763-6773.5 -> 0.82 angstroms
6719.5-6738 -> 3.05 angstroms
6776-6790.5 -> -0.63 angstroms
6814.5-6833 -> 0.87 angstroms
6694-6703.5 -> 0.53 angstroms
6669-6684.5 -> -1.04 angstroms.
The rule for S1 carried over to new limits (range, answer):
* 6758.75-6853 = 5.869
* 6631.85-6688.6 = 6.037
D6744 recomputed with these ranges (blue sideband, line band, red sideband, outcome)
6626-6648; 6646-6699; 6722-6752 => -4.3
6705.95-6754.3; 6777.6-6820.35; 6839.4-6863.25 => -2.7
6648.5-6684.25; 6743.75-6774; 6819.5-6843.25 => 2.8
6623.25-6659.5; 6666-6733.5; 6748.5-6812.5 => 2.3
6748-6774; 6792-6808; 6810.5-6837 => -1.0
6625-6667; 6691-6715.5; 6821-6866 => 1.0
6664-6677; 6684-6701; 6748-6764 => 0.6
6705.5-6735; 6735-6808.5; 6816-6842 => -2.1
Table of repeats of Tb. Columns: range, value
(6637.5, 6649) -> 7.333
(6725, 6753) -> 6.71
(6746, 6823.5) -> 8.097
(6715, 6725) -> 6.795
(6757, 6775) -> 7.351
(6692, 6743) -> 7.666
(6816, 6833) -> 8.201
